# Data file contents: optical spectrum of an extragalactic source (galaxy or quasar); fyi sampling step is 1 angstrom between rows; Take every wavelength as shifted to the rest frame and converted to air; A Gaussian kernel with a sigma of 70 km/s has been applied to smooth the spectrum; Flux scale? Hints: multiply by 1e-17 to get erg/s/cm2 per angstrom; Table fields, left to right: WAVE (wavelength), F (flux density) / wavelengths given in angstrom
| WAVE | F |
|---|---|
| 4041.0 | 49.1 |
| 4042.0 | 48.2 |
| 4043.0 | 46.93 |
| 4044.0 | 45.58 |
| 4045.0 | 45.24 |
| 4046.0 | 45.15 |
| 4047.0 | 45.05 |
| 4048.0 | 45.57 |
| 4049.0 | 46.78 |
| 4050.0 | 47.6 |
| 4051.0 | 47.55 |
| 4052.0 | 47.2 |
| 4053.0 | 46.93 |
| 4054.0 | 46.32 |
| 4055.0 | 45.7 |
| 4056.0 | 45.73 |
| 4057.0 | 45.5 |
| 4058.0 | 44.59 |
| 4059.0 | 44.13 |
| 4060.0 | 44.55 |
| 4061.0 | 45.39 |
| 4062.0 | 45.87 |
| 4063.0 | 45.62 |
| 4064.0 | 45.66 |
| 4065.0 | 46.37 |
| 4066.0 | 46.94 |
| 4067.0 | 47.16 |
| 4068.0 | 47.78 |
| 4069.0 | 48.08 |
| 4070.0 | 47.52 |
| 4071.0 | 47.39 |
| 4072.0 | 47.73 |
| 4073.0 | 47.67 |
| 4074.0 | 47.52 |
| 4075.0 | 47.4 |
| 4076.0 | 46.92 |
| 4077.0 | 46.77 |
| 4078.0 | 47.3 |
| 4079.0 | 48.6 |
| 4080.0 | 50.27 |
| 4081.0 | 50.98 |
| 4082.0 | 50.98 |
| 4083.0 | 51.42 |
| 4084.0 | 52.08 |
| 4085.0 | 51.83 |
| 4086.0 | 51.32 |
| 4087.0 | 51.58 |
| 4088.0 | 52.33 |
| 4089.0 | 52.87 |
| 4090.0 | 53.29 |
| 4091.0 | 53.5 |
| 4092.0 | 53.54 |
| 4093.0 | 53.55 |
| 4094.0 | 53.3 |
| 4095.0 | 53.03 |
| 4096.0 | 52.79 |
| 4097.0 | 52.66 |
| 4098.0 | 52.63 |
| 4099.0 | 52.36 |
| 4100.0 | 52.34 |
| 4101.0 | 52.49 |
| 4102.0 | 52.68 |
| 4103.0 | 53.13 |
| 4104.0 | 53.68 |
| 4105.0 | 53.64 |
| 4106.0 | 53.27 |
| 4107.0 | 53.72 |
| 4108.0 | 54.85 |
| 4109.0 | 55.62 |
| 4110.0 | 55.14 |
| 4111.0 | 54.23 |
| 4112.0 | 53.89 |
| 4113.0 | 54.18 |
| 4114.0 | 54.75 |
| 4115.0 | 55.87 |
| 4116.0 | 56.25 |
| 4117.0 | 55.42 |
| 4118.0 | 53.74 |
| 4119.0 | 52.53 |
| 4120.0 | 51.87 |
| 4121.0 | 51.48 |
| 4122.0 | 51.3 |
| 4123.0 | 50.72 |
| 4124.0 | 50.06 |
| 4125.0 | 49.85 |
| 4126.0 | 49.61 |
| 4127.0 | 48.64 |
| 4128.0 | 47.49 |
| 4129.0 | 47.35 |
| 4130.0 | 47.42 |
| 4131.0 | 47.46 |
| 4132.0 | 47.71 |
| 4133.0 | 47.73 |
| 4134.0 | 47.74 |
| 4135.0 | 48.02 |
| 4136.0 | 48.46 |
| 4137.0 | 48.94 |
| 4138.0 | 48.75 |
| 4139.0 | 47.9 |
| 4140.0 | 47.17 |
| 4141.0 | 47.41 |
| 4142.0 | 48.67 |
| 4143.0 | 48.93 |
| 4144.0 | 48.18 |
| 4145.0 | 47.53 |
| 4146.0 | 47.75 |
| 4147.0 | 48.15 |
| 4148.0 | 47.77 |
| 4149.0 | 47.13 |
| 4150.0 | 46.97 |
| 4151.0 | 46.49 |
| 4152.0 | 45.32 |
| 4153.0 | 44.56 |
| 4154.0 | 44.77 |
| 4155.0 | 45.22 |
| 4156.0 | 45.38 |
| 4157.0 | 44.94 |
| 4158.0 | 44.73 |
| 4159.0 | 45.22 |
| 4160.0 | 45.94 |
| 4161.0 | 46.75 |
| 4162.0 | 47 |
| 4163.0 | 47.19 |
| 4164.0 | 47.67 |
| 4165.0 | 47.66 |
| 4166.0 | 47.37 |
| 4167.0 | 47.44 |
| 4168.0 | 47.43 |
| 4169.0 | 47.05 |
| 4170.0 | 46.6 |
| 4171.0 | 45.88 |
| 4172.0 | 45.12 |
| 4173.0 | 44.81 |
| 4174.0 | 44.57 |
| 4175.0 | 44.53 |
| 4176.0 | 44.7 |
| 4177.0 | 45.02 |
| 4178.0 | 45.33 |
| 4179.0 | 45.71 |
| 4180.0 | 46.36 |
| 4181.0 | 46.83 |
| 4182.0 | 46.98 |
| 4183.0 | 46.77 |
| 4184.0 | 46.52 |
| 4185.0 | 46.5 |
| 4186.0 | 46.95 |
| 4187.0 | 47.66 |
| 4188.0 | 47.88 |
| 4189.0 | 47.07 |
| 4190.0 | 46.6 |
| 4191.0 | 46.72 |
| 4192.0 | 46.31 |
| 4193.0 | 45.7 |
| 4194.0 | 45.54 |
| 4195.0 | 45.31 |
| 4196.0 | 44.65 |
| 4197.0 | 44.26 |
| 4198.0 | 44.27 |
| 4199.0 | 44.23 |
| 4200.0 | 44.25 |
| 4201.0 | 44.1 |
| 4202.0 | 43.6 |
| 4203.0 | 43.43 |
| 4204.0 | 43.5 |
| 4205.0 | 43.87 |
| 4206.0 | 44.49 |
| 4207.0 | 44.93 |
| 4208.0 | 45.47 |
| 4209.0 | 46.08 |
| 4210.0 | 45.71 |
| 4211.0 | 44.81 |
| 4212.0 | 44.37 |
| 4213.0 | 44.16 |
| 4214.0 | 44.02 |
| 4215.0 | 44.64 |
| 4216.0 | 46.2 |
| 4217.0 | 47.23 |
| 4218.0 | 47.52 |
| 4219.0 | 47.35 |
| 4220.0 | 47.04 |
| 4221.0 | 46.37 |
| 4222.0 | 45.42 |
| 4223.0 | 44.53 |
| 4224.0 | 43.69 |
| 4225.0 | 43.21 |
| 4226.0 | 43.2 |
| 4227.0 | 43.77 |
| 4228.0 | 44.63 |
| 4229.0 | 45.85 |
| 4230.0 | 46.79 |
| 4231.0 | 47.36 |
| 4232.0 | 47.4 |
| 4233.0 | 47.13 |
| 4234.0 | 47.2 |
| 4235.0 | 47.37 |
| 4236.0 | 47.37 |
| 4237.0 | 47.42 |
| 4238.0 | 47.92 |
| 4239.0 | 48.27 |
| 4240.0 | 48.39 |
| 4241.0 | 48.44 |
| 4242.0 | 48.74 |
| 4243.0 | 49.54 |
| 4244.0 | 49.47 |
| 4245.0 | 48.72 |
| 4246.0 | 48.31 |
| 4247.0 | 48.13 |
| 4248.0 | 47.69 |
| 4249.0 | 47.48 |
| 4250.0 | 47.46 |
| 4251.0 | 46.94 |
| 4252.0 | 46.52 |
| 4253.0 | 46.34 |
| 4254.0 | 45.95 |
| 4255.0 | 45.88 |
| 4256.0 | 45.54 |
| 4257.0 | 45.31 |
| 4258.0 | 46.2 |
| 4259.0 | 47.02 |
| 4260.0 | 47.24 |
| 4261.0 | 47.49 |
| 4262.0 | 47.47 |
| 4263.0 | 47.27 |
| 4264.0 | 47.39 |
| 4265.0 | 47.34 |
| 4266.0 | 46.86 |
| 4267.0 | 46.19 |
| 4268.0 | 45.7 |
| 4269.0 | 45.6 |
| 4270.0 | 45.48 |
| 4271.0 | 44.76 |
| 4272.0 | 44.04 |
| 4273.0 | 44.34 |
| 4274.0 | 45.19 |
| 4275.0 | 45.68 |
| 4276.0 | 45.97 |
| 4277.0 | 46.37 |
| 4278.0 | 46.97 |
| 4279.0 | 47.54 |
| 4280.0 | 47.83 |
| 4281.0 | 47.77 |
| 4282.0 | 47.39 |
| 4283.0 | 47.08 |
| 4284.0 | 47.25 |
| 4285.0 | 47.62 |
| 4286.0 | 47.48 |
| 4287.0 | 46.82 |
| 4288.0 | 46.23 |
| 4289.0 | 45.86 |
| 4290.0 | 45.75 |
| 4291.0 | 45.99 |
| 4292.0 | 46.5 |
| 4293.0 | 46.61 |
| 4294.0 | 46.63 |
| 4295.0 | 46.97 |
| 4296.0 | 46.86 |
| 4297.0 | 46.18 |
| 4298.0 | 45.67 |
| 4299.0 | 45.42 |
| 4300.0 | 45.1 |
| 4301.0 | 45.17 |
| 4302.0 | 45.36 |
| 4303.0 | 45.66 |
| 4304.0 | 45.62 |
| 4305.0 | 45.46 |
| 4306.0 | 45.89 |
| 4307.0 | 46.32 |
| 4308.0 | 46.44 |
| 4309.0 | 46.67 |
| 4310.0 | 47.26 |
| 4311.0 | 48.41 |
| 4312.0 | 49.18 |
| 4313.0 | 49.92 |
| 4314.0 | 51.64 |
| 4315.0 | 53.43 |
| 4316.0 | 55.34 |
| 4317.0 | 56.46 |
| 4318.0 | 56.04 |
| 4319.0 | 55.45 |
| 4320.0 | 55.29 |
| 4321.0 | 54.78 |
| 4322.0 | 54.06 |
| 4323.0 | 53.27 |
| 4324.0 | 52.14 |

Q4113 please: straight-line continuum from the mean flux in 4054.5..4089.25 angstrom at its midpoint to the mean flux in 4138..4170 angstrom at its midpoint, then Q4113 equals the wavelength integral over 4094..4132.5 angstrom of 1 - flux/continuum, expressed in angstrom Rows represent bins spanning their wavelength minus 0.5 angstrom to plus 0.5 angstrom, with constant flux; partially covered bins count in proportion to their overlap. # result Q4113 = -4.0 angstrom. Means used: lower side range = 48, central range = 52.3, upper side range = 46.9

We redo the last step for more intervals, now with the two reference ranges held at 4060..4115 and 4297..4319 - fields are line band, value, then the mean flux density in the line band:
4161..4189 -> 2.0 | 46.4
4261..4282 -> 1.1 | 46.3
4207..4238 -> 2.3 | 45.8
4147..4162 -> 1.3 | 45.9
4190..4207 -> 1.7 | 44.7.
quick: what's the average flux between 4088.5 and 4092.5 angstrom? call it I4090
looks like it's 53.3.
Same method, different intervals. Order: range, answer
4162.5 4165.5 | 47.5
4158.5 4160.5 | 45.6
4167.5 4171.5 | 46.7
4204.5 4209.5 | 45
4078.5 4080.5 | 49.4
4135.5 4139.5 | 48.5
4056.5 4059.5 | 44.7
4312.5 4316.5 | 52.6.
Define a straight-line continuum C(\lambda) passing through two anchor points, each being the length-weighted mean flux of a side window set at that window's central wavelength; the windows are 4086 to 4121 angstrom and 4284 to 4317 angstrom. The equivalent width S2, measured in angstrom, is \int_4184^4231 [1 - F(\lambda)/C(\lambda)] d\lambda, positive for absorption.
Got 4.6 angstrom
